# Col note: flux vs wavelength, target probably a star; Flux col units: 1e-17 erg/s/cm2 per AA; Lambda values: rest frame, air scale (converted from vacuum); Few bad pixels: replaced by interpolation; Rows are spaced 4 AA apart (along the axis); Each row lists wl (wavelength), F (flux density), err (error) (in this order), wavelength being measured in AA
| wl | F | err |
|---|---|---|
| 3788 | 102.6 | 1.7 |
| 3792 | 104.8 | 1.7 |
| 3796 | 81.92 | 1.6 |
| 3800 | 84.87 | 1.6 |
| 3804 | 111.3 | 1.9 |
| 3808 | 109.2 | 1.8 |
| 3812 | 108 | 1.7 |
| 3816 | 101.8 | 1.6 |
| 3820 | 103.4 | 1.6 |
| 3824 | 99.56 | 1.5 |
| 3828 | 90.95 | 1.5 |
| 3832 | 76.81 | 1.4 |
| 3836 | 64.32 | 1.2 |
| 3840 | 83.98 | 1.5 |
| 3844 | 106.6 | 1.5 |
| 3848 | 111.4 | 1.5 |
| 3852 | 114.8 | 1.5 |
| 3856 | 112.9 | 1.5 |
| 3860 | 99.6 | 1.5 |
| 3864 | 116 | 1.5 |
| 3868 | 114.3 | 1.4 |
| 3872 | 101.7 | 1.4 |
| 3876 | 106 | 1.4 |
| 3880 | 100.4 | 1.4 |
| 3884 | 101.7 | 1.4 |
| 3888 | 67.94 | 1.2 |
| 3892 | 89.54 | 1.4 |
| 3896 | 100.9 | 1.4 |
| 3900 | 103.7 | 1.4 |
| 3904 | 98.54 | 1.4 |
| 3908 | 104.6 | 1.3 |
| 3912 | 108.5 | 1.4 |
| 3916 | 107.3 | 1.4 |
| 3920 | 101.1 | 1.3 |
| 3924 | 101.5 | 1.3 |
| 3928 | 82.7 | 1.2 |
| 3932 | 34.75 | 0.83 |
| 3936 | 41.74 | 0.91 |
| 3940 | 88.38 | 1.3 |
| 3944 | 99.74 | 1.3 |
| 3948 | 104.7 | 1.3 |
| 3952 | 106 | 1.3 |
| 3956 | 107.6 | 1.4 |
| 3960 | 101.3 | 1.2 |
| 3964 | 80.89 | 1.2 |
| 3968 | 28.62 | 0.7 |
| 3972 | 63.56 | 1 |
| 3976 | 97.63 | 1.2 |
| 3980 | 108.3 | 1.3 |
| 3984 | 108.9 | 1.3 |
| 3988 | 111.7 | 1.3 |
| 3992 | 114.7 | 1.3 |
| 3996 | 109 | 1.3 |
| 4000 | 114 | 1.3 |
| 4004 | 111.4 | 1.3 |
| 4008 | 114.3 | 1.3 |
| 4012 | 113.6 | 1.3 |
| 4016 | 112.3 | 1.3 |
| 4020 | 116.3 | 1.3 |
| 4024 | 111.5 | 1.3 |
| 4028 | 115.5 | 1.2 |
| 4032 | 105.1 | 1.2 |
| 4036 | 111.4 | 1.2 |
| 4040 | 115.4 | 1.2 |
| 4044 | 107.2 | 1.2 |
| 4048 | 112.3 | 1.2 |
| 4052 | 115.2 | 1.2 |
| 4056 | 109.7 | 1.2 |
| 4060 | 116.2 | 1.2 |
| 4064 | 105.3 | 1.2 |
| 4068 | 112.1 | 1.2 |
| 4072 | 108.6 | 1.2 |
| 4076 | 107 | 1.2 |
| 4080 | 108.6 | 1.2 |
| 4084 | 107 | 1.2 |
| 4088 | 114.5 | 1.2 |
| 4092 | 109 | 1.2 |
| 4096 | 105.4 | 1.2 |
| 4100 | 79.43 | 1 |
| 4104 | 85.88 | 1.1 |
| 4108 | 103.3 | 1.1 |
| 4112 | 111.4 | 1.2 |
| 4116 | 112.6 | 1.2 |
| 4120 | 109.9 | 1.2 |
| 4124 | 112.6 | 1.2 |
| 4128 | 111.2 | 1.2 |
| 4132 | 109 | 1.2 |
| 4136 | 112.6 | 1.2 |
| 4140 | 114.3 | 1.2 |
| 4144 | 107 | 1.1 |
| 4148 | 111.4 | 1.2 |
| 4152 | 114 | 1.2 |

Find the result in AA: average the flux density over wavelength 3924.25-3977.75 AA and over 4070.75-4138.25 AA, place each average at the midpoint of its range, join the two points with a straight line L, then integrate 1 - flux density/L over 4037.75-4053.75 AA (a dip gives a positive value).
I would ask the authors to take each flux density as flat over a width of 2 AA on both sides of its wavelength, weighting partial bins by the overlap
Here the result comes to -2.7 AA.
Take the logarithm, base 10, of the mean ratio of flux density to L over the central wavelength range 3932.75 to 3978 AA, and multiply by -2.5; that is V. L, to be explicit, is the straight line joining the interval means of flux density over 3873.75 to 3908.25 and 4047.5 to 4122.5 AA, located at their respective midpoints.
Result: 0.21 mag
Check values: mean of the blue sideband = 96.7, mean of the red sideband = 107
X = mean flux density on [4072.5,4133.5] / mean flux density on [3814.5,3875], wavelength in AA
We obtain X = 1.06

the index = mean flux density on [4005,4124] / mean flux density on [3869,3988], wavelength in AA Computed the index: 1.19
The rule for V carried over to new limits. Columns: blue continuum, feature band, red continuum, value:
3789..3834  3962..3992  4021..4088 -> 0.21 mag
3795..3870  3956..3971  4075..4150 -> 0.35 mag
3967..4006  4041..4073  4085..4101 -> -0.09 mag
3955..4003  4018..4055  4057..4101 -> -0.10 mag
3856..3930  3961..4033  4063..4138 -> 0.02 mag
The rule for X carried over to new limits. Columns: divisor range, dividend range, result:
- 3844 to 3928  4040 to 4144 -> 1.05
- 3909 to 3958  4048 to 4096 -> 1.22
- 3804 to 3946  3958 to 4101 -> 1.10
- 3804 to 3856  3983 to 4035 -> 1.14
